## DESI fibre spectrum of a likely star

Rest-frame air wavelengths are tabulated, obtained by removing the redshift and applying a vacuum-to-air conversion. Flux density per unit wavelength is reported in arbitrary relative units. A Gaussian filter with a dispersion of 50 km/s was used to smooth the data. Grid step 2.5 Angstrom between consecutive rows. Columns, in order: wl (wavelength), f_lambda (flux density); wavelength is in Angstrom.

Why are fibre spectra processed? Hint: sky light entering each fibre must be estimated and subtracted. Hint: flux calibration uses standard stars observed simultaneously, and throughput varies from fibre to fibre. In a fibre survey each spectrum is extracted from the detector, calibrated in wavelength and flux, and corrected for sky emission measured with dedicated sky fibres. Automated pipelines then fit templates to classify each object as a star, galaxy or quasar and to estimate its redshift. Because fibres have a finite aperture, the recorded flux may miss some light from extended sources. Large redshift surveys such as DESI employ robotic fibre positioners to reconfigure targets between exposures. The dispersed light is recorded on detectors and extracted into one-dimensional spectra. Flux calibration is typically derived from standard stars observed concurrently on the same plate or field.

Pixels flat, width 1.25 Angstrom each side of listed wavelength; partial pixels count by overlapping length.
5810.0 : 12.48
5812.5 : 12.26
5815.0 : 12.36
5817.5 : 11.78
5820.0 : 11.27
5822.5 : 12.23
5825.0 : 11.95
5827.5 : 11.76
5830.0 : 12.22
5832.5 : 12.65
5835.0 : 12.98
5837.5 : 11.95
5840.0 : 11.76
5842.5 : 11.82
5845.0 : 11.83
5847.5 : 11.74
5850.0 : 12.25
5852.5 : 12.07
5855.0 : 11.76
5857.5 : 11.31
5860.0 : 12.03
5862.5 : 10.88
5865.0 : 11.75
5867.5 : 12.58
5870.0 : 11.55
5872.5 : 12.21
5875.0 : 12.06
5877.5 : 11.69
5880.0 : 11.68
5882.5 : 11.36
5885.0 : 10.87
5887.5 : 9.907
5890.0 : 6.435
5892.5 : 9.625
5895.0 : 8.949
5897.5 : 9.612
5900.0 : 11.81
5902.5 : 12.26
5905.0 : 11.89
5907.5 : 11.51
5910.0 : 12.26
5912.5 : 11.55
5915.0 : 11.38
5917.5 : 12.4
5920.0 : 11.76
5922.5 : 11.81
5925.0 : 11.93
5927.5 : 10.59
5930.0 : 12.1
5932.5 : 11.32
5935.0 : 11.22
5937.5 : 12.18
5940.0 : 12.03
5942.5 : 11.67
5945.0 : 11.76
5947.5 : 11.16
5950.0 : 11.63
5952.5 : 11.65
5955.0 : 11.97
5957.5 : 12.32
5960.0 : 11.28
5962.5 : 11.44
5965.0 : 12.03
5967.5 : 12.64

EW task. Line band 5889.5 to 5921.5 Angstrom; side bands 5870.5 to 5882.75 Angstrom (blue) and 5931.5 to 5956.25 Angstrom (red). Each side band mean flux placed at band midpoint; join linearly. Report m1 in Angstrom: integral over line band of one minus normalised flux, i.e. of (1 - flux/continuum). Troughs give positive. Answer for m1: 2.1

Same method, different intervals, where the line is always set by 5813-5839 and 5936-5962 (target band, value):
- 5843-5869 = 0.45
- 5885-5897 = 2.93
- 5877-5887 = 0.57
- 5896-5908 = 0.54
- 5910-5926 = 0.01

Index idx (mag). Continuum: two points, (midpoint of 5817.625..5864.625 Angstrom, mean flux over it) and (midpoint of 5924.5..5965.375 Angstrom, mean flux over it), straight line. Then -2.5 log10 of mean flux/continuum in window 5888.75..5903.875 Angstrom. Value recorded 0.20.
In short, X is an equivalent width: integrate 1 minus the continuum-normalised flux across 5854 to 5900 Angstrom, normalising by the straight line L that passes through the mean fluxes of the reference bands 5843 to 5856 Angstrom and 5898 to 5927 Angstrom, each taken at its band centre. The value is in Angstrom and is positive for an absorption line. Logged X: 3.6 Angstrom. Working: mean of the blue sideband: 11.9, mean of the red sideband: 11.8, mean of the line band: 10.9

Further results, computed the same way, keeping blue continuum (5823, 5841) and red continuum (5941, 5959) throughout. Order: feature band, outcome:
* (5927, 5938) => 0.3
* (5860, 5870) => 0.3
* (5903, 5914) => 0.1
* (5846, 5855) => 0.1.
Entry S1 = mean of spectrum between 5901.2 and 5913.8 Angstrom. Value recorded 11.9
